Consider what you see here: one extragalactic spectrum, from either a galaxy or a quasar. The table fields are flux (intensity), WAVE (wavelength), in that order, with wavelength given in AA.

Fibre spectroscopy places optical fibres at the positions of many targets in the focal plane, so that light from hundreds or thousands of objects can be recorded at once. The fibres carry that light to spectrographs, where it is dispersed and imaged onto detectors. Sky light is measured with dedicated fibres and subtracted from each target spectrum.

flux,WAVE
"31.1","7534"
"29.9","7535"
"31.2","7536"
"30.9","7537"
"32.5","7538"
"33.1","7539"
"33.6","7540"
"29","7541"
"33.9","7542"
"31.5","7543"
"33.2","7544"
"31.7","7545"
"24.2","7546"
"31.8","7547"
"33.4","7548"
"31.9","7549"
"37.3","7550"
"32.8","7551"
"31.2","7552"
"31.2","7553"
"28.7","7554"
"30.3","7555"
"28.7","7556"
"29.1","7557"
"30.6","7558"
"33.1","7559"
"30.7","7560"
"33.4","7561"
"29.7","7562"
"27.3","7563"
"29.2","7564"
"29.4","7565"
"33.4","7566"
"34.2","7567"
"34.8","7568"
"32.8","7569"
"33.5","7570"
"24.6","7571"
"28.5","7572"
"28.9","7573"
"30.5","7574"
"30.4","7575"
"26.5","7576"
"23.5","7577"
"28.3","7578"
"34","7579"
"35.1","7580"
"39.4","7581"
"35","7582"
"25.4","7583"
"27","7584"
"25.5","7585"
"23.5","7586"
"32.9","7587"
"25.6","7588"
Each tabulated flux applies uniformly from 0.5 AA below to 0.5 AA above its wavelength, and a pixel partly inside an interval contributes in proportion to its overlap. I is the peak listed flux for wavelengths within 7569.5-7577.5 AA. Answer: 33.5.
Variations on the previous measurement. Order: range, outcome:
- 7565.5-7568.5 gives 34.8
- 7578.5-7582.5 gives 39.4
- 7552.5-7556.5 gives 31.2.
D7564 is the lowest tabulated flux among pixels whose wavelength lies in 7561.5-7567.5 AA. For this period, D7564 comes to 27.3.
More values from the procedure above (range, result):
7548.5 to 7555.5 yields 28.7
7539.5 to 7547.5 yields 24.2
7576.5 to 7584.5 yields 23.5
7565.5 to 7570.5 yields 32.8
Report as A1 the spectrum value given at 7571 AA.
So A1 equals 24.6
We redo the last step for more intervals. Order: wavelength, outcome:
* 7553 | 31.2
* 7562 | 29.7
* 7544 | 33.2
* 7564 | 29.2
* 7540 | 33.6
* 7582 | 35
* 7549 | 31.9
